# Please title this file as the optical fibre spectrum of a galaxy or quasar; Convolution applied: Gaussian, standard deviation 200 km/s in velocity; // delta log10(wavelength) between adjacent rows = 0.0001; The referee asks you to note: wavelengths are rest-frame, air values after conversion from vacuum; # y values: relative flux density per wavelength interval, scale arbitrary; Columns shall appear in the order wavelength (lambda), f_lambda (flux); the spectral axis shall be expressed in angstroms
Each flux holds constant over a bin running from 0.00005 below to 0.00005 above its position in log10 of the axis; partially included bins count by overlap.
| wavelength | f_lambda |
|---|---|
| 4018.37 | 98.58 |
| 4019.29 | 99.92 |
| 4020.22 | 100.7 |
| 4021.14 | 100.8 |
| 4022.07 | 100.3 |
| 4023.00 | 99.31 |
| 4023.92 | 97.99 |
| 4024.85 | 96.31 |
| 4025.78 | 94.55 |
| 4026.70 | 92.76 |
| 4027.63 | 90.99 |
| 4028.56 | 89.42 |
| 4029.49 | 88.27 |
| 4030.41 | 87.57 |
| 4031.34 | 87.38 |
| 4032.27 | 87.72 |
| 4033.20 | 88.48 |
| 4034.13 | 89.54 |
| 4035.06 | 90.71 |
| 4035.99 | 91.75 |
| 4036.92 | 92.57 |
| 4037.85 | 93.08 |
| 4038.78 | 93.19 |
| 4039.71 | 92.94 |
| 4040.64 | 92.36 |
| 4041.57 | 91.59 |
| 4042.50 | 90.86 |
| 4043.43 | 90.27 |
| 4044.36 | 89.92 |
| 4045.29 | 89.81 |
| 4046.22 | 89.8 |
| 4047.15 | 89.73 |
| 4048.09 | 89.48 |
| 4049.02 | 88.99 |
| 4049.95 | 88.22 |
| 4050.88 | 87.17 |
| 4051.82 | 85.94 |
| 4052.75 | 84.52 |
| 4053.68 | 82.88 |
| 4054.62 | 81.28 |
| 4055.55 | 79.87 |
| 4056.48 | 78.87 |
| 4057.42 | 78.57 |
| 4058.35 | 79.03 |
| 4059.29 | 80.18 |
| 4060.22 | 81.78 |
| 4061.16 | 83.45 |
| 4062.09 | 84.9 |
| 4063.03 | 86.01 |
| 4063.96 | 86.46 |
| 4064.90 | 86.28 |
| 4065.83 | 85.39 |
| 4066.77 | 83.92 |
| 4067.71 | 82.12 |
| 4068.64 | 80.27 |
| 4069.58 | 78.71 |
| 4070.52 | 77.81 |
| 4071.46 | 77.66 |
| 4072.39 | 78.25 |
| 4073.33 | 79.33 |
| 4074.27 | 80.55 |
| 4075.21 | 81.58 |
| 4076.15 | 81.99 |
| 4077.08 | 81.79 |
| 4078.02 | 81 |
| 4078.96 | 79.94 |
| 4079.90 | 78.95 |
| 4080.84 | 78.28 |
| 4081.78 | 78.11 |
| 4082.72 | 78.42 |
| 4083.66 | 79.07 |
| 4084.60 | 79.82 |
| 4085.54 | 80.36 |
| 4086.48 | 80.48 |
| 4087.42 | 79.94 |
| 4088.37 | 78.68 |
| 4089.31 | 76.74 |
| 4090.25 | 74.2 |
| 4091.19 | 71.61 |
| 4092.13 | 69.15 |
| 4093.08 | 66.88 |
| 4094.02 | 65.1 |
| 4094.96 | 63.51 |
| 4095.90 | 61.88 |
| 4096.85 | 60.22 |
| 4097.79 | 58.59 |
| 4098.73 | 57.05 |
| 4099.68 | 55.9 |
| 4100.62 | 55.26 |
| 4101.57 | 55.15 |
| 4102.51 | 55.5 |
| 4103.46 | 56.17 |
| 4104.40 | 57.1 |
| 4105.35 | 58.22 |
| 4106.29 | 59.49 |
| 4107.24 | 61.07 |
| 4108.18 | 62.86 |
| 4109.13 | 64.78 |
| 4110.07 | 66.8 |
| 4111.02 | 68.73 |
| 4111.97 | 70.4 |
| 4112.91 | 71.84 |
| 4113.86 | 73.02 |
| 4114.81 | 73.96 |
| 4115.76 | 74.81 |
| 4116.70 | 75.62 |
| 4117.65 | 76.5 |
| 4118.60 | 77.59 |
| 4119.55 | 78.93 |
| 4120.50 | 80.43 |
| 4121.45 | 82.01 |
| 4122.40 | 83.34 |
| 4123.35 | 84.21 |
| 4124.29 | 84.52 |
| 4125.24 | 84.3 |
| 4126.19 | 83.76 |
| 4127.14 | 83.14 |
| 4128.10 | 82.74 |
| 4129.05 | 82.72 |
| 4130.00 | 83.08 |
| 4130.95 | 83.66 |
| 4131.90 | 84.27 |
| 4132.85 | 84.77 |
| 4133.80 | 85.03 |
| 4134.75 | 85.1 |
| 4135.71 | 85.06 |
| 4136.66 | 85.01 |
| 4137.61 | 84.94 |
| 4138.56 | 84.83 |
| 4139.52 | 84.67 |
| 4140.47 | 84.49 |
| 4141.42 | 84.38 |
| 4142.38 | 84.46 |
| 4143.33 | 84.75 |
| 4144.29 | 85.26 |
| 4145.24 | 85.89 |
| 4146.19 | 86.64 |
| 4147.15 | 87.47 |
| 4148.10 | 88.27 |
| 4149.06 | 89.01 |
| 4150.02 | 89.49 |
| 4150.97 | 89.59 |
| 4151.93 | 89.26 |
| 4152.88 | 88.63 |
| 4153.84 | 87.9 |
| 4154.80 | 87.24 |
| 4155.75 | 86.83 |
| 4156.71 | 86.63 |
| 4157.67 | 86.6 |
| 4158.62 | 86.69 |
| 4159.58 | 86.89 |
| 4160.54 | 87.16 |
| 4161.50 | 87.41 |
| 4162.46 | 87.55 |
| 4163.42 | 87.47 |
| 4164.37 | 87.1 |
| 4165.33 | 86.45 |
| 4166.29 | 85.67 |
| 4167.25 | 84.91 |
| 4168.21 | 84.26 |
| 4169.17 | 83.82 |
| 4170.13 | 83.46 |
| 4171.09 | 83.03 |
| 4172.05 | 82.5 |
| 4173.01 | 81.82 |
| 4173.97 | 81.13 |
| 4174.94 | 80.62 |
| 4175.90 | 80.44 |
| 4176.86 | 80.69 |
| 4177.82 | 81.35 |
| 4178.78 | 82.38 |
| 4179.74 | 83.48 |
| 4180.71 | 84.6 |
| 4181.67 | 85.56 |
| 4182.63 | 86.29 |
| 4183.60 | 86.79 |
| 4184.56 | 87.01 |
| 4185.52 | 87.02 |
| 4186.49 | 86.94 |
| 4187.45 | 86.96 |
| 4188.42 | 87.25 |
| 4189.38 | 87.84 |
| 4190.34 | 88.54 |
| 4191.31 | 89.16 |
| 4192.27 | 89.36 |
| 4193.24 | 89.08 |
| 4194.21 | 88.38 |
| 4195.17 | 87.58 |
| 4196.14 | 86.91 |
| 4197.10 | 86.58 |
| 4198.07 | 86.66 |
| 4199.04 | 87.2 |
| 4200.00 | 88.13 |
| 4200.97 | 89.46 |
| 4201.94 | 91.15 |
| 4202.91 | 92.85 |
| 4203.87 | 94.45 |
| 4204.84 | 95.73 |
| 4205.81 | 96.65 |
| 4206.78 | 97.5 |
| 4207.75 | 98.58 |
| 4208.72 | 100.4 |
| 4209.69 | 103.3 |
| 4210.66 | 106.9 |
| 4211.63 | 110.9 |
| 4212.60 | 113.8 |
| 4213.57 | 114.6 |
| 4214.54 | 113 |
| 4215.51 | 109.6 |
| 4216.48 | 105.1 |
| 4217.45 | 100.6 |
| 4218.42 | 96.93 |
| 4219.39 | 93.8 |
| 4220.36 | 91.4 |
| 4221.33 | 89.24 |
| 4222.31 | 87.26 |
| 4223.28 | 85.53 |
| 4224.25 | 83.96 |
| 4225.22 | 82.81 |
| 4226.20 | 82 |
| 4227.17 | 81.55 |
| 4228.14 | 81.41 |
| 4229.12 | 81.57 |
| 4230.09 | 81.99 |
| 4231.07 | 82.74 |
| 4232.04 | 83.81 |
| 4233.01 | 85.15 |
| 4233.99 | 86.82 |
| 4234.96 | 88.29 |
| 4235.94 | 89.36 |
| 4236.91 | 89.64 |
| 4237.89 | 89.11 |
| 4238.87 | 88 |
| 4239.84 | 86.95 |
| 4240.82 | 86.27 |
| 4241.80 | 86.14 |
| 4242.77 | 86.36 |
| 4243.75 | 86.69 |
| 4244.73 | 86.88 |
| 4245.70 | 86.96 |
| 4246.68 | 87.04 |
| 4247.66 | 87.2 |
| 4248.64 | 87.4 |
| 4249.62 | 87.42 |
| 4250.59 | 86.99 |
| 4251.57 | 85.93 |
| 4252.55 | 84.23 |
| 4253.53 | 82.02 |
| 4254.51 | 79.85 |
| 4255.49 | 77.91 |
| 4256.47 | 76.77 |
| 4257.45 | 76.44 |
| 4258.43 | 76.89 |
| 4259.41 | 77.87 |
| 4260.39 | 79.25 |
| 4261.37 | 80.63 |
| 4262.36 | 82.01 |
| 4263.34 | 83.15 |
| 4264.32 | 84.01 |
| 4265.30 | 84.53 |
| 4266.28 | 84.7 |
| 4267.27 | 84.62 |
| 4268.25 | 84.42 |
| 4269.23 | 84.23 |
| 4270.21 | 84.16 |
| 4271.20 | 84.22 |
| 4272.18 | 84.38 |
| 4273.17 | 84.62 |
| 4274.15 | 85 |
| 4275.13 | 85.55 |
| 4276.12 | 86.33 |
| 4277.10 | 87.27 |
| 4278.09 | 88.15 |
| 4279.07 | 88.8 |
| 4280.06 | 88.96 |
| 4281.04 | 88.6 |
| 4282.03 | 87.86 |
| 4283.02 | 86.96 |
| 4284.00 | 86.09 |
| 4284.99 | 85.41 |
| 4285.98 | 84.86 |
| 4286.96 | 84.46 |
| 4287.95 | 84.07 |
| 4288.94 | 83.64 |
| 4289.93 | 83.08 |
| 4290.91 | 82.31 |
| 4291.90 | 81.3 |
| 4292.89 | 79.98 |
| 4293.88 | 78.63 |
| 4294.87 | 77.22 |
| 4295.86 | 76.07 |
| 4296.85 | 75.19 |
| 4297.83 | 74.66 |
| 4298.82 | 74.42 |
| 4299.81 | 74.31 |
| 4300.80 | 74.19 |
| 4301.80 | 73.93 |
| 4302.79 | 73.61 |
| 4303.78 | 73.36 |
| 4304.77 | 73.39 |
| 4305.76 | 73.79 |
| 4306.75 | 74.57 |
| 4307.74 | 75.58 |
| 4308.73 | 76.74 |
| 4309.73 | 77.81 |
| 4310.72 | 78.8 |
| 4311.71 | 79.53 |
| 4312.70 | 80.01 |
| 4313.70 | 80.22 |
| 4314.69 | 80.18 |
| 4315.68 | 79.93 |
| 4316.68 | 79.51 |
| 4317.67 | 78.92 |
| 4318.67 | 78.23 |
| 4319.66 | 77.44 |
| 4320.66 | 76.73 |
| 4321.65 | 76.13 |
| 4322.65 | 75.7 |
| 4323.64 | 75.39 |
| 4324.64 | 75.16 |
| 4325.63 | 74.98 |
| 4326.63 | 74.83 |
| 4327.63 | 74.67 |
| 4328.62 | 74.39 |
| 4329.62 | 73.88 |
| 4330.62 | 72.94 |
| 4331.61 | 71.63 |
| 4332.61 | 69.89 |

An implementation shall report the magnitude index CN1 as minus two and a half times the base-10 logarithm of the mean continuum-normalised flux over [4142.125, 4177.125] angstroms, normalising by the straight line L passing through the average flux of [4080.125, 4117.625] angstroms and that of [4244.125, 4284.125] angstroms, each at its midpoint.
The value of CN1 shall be -0.16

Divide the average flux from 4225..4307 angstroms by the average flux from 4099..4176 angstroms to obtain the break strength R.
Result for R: 1.04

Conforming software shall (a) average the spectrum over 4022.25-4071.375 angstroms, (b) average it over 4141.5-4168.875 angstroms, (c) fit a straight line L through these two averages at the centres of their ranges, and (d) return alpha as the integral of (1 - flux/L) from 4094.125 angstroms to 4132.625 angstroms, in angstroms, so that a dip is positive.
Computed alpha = 7.2 angstroms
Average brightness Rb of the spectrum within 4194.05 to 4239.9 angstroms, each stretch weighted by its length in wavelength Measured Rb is 92.5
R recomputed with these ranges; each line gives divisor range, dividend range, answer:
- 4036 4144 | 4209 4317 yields 1.08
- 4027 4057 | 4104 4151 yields 0.90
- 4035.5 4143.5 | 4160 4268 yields 1.12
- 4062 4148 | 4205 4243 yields 1.21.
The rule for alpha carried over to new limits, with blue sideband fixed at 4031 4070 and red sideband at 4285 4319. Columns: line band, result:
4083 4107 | 5.31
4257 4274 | -0.64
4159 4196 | -1.41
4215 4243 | -2.70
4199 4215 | -3.67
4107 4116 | 1.67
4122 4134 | 0.03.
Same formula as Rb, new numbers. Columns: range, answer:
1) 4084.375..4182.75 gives 78.7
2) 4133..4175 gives 85.8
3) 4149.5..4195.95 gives 86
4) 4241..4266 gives 83.3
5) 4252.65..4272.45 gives 81.6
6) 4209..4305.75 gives 85.8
